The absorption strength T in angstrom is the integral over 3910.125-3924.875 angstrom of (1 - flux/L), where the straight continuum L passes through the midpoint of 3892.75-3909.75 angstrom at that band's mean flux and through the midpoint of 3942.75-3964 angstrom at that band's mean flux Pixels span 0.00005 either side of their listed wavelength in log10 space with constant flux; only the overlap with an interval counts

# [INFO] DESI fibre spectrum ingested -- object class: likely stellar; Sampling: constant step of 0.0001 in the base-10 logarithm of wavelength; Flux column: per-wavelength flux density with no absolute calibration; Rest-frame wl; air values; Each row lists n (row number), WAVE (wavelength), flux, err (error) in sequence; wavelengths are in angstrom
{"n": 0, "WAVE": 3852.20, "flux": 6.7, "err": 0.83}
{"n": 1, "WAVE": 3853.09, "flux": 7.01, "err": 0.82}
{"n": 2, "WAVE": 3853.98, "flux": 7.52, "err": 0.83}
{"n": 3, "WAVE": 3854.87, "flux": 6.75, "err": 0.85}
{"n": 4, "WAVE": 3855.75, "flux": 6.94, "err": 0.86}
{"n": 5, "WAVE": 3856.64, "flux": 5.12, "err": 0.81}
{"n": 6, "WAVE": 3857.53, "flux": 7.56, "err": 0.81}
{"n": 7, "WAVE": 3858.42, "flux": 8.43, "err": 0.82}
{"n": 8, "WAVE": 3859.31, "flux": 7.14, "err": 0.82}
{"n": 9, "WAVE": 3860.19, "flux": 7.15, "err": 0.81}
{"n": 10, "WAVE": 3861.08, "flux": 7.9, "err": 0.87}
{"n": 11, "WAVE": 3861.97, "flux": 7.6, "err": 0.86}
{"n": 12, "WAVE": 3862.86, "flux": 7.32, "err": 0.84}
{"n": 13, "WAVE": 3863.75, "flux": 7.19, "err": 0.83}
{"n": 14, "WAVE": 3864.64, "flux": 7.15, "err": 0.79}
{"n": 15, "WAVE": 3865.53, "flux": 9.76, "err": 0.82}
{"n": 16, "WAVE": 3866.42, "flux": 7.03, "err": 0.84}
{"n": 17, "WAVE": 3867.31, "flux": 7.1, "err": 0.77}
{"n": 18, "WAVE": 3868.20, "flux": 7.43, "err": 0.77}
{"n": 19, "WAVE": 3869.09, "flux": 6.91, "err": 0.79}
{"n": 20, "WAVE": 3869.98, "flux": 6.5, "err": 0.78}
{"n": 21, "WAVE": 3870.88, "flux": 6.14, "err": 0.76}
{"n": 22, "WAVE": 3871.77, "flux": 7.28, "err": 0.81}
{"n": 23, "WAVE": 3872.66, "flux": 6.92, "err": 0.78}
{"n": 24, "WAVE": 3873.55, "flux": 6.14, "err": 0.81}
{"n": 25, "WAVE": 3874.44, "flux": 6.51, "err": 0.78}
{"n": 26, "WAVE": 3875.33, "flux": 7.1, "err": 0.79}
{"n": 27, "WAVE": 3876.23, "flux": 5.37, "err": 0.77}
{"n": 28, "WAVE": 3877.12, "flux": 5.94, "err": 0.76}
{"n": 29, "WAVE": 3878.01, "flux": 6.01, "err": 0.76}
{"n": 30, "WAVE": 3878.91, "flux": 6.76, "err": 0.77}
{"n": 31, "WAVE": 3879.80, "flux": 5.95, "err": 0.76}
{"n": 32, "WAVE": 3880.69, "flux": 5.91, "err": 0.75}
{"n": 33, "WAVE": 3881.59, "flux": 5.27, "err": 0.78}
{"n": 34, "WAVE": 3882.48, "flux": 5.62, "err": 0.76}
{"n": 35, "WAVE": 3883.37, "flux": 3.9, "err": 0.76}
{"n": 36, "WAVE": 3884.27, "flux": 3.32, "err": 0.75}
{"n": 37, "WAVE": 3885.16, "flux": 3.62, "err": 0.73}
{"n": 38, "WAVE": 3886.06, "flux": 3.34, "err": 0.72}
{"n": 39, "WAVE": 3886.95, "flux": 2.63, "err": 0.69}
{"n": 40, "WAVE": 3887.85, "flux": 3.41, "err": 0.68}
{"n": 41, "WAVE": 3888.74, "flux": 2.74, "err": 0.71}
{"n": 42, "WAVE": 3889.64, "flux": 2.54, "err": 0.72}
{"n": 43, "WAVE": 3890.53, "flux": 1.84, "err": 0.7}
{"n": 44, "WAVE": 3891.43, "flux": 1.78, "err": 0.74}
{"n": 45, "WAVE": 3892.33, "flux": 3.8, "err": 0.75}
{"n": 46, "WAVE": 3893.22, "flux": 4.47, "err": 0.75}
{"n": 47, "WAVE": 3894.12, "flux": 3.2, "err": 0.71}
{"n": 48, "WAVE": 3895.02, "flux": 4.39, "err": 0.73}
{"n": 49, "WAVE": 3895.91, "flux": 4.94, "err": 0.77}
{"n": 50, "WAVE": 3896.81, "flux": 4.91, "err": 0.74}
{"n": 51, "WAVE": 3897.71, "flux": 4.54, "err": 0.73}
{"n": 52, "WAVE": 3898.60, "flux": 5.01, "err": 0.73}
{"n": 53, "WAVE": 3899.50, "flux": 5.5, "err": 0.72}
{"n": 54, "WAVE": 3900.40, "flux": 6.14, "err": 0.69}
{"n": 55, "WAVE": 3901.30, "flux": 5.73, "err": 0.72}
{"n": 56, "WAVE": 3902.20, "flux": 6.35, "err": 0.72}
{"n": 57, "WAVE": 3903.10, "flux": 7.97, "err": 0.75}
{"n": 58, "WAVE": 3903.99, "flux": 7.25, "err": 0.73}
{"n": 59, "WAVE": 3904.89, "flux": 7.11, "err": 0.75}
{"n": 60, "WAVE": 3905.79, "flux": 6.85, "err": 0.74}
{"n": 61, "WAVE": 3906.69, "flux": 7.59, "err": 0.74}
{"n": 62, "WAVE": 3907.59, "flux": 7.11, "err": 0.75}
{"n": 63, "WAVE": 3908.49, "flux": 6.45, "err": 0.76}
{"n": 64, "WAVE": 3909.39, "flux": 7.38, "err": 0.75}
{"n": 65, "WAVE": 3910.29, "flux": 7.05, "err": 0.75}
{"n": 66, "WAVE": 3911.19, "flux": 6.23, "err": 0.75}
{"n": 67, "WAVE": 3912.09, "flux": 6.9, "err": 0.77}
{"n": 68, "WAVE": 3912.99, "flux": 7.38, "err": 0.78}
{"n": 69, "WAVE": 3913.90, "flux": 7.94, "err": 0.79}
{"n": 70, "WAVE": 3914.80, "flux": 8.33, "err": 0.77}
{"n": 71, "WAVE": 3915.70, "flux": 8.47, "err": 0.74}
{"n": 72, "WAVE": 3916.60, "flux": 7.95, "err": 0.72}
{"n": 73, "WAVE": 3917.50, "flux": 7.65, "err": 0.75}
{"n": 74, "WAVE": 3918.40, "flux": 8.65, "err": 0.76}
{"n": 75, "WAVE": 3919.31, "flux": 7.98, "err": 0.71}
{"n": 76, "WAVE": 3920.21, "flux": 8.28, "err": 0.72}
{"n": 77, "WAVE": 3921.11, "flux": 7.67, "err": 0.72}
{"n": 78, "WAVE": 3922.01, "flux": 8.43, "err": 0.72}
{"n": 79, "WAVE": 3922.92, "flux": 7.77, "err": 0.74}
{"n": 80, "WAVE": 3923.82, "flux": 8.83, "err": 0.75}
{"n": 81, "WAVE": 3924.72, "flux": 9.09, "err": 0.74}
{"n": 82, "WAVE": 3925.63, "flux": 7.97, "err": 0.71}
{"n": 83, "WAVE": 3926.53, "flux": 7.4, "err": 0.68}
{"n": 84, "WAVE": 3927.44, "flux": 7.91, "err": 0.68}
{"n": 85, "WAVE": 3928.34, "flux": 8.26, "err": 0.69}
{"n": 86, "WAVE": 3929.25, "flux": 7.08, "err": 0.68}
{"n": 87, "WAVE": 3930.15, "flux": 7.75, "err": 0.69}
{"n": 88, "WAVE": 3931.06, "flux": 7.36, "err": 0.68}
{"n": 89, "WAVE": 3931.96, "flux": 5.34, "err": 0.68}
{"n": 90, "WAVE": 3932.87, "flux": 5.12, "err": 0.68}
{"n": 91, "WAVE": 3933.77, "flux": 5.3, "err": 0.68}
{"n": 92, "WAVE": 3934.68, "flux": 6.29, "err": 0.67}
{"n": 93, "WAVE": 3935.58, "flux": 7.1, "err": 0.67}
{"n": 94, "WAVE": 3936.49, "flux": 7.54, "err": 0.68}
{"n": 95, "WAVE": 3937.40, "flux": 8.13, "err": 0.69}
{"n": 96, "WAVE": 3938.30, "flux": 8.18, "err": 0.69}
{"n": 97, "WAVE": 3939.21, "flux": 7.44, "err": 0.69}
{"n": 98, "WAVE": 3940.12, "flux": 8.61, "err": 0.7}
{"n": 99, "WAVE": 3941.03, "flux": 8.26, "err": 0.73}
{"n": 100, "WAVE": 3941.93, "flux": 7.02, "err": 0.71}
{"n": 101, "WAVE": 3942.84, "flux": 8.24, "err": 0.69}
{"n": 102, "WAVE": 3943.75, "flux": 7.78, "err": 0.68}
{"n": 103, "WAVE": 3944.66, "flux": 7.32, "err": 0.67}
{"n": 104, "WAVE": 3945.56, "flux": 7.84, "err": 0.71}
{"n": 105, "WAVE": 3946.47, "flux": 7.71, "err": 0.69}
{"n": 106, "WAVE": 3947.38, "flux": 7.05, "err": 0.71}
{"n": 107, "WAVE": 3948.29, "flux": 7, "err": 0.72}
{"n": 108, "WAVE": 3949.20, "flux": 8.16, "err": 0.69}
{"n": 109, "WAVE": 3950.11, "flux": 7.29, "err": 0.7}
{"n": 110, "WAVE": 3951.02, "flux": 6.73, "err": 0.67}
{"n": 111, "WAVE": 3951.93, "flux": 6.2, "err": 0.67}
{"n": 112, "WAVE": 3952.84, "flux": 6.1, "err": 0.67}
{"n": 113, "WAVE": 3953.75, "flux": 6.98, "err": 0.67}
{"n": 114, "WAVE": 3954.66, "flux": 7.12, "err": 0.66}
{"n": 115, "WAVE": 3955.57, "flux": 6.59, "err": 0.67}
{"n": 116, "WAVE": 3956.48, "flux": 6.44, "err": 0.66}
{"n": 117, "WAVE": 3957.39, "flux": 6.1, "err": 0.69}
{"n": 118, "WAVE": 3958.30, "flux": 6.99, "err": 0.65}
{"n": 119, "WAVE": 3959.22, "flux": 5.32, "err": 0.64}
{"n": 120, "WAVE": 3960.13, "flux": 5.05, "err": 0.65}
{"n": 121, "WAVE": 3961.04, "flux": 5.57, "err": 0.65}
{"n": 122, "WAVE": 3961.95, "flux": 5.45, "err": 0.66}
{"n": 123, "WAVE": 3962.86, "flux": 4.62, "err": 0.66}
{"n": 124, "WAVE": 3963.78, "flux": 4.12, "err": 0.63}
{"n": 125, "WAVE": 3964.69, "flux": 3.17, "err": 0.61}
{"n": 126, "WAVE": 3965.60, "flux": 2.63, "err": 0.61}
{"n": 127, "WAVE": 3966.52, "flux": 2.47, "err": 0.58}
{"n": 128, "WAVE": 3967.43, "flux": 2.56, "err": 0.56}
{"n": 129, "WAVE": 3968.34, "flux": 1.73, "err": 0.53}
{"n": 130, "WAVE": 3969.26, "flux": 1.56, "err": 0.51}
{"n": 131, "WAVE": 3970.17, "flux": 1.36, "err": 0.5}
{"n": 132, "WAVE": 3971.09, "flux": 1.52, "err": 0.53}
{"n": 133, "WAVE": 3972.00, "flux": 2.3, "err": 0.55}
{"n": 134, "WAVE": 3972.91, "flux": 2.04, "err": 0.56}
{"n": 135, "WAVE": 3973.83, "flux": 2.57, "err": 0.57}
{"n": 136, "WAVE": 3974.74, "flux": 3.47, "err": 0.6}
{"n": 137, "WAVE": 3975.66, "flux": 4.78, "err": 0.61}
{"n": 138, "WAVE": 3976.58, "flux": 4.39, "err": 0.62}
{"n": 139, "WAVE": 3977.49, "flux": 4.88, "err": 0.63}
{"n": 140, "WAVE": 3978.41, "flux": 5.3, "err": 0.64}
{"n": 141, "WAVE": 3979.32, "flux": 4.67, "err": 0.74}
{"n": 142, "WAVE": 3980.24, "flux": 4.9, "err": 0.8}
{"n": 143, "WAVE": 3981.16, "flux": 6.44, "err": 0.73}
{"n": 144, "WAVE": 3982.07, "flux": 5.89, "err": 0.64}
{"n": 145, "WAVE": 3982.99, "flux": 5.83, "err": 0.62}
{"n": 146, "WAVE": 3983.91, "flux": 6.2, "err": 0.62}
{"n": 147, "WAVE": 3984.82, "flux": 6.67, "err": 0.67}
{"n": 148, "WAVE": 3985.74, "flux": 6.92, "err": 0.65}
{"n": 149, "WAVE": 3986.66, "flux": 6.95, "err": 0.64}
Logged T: -4.27 angstrom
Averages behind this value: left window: 5.93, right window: 6.57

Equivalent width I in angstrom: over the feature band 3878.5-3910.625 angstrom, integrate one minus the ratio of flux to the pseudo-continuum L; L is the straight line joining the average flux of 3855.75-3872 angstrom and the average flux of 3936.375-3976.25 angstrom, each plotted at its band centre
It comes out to 7.7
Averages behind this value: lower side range 7.25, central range 5.06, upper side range 5.54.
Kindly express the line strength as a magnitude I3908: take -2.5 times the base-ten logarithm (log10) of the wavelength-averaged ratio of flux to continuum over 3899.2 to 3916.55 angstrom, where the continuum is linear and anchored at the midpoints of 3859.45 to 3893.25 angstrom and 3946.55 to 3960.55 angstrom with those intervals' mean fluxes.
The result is -0.17 mag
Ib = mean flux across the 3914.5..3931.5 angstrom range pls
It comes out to 8.04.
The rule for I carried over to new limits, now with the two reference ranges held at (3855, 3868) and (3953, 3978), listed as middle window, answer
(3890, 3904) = 3.3 angstrom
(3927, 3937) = -3.1 angstrom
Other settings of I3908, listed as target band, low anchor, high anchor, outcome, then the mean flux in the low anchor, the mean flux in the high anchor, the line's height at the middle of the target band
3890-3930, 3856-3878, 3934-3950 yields 0.11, 7.01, 7.59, 7.34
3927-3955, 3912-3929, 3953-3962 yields -0.04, 8.05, 6.19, 7.02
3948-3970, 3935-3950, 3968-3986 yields 0.19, 7.69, 4.16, 6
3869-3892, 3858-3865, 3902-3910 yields 0.43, 7.49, 7.14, 7.34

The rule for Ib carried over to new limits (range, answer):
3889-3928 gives 6.52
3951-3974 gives 4.33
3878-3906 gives 4.74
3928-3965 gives 6.73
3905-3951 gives 7.52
